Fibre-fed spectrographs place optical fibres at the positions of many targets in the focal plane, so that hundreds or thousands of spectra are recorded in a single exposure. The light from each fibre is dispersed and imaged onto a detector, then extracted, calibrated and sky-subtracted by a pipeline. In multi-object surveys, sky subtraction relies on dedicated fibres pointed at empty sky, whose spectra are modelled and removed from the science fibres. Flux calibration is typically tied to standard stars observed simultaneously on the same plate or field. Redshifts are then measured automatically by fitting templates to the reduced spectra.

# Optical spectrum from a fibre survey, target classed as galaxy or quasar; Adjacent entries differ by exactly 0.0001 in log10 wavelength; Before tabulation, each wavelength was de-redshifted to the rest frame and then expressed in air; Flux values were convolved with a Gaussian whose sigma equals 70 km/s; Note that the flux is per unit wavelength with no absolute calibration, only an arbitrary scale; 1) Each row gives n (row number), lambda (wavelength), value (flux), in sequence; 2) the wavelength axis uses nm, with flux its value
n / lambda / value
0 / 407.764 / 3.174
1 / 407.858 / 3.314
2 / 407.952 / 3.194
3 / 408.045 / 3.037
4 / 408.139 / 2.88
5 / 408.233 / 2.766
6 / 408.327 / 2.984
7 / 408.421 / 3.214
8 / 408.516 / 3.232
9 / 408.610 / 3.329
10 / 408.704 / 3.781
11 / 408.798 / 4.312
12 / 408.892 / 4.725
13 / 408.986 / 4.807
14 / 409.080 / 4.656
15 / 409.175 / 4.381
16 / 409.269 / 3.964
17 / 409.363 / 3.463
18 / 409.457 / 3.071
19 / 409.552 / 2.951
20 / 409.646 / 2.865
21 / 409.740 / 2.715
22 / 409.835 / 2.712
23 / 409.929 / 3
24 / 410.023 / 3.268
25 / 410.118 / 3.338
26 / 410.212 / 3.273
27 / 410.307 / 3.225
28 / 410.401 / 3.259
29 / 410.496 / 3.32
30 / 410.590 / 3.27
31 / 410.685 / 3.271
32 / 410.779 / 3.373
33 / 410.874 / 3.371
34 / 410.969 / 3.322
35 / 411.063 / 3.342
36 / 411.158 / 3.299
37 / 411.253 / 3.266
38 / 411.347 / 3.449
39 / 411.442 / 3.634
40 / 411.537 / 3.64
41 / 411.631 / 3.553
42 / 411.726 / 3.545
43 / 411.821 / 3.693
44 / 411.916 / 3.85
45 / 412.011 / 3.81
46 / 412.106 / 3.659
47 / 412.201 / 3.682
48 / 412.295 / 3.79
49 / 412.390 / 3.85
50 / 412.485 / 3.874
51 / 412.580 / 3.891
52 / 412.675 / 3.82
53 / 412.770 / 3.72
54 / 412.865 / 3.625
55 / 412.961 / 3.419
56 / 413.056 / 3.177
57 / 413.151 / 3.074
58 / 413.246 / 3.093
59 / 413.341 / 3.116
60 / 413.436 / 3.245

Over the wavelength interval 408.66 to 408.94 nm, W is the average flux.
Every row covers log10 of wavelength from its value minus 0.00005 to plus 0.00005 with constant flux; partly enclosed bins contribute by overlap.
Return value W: 4.29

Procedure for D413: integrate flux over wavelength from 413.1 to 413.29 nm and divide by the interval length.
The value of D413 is 3.09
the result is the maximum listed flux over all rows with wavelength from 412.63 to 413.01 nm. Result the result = 3.82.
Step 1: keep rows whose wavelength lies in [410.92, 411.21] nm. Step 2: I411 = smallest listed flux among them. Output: 3.299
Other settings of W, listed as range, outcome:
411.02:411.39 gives 3.34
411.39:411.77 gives 3.59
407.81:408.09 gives 3.19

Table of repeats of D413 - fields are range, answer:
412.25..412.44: 3.82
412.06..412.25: 3.69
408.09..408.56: 3.01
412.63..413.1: 3.55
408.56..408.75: 3.55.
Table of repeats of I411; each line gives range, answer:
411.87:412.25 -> 3.659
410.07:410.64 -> 3.225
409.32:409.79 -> 2.715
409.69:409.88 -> 2.712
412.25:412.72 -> 3.79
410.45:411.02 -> 3.27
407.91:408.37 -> 2.766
